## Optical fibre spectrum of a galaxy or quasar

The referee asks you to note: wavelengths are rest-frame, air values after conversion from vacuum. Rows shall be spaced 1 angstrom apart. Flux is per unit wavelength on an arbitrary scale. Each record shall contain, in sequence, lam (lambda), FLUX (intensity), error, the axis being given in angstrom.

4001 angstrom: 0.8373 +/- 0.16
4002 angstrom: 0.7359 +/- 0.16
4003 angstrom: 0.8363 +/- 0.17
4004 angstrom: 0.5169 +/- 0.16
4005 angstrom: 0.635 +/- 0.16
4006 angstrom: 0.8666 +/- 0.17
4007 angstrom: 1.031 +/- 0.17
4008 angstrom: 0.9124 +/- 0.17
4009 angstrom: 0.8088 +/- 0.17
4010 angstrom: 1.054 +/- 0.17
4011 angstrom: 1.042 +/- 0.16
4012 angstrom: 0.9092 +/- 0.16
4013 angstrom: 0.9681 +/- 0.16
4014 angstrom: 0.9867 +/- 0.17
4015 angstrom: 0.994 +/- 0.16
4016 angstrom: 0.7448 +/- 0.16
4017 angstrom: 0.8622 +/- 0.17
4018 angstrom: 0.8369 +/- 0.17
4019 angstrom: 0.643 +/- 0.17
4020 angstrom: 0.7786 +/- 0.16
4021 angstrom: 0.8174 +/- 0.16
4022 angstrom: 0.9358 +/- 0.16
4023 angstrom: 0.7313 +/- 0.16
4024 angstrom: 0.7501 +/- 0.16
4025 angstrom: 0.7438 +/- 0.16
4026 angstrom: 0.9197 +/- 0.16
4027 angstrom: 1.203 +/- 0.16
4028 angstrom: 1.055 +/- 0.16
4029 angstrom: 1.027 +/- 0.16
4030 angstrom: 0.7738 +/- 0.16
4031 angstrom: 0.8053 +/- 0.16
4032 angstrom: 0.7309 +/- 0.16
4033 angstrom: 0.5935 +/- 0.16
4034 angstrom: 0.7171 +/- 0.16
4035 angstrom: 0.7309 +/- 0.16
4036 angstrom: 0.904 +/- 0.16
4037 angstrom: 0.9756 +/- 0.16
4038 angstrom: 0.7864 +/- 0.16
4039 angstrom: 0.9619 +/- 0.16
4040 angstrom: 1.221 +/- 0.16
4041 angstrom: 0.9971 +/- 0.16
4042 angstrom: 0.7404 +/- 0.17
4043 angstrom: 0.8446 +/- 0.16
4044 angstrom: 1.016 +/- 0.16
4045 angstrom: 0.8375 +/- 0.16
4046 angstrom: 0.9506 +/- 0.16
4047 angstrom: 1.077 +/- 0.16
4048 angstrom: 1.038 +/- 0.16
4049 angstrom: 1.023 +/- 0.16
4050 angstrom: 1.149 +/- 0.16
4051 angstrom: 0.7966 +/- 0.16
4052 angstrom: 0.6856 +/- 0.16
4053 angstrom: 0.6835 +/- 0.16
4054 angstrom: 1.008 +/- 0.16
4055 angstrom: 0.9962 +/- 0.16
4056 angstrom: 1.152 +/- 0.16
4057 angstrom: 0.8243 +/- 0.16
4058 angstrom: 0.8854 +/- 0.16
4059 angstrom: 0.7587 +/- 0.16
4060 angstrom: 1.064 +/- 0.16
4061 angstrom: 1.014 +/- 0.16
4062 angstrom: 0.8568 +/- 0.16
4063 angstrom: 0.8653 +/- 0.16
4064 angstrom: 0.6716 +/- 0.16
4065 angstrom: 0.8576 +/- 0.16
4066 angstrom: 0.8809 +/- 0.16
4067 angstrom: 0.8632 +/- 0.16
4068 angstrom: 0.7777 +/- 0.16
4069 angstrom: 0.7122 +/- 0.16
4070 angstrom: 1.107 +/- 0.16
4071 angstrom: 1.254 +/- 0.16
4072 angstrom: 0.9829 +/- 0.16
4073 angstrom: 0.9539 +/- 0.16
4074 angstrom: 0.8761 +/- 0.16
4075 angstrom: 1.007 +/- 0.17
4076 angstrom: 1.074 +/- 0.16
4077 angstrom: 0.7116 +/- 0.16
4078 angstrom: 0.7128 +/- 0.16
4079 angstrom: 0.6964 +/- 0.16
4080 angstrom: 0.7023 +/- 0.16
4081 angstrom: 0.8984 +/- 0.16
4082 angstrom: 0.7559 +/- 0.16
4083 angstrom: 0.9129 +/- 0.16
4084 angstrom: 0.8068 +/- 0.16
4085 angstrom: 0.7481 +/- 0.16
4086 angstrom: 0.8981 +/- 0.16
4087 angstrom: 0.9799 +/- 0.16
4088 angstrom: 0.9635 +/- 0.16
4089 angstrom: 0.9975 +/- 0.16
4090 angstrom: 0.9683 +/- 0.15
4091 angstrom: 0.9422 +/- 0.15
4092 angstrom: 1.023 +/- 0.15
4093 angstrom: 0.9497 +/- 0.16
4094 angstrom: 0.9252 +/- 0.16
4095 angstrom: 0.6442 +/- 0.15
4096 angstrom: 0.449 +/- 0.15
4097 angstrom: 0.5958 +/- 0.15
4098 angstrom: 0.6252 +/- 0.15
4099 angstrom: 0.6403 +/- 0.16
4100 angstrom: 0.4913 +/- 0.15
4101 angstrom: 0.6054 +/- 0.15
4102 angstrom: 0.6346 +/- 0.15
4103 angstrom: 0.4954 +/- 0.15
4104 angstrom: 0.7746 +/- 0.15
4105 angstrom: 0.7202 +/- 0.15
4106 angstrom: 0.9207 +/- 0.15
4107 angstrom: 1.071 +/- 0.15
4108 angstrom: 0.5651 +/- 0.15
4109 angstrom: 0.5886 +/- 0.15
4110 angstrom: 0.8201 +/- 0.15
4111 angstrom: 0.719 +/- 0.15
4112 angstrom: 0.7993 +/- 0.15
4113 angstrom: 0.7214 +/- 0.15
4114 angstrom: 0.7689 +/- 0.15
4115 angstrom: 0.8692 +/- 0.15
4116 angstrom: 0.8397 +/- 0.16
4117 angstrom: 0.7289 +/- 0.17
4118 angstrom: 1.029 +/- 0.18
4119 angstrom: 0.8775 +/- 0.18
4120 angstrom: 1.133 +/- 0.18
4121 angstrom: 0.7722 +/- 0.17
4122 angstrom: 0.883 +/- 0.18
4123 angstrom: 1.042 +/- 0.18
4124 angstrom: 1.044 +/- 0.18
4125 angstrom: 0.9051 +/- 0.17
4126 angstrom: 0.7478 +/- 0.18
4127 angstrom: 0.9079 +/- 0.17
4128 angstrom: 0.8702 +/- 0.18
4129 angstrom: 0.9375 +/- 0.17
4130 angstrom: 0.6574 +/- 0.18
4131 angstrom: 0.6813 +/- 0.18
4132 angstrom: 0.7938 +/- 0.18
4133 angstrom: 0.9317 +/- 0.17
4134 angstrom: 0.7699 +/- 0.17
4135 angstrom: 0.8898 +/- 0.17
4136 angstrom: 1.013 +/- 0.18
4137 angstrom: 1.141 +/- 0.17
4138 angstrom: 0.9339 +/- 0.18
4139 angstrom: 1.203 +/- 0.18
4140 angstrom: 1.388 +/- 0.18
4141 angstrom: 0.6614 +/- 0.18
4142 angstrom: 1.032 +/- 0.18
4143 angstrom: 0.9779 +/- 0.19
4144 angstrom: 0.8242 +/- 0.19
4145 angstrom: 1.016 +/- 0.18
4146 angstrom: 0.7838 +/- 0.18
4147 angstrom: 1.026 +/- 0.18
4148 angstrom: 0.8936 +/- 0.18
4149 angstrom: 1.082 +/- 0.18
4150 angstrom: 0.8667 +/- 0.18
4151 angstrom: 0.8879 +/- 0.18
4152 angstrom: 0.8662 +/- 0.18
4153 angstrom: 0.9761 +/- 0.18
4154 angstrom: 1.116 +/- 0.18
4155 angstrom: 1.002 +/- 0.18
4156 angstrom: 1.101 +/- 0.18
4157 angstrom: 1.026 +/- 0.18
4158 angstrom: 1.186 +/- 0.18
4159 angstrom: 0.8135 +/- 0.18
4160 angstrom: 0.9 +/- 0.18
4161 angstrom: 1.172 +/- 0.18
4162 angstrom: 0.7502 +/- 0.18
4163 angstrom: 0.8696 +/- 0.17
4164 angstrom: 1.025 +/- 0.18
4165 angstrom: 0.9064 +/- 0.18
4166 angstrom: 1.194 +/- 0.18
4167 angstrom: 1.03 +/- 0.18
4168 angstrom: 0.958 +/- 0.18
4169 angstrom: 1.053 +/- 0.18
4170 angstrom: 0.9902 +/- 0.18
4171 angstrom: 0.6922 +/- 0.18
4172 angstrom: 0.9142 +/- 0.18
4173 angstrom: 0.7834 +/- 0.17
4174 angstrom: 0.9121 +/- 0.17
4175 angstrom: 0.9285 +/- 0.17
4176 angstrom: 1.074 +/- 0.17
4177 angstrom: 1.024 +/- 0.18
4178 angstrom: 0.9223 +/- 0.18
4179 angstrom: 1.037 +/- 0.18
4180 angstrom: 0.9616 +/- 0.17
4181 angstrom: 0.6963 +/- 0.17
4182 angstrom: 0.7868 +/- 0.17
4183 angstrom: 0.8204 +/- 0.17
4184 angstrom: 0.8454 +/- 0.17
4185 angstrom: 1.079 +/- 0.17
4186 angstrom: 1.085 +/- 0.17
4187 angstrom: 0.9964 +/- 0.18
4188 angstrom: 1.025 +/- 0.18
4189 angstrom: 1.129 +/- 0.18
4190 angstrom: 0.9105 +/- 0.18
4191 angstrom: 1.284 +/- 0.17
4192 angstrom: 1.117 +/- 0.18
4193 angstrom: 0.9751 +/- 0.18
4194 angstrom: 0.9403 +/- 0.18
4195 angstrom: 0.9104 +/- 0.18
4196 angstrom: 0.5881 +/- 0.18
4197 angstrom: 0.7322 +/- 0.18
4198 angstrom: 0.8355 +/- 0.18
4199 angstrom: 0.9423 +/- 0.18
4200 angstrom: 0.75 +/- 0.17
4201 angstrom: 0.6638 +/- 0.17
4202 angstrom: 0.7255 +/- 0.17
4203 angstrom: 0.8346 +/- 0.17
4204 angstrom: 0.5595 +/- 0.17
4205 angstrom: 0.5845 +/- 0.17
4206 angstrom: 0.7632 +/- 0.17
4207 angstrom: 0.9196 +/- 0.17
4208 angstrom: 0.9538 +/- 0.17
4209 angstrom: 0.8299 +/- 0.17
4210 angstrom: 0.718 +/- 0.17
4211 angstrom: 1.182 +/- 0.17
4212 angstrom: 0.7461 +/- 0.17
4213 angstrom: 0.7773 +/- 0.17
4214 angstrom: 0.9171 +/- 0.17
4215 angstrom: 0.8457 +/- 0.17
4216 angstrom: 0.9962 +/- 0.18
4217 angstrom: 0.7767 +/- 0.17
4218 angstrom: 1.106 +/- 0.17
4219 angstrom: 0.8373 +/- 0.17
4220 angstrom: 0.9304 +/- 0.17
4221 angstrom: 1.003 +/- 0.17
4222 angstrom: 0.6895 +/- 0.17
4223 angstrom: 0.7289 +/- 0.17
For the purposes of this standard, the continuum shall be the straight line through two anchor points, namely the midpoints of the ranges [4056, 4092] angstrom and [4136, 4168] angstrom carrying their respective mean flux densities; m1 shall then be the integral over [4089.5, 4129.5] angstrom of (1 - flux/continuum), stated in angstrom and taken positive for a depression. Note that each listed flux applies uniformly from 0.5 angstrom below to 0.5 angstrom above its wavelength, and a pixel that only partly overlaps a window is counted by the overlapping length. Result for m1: 5.8 angstrom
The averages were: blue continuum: 0.891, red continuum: 0.989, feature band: 0.801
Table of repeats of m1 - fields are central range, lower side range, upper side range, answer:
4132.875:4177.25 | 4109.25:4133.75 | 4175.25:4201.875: -4.1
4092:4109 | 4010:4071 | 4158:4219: 3.7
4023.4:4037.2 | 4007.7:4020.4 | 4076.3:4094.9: 0.5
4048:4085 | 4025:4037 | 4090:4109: -4.5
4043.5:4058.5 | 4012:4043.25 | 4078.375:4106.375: -2.0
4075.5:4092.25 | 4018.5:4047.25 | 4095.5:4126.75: -1.3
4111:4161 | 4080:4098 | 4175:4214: -3.7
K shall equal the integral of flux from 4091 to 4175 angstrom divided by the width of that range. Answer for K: 0.878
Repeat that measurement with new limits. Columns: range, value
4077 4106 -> 0.771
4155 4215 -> 0.913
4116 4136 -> 0.876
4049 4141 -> 0.857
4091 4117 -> 0.734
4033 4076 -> 0.915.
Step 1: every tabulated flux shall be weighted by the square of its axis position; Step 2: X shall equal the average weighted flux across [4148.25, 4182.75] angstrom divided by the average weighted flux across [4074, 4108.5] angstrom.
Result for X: 1.25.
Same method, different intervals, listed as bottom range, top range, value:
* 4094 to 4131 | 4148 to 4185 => 1.26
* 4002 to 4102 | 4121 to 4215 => 1.13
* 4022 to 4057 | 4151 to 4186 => 1.13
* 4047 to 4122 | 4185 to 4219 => 1.11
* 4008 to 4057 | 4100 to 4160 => 1.04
